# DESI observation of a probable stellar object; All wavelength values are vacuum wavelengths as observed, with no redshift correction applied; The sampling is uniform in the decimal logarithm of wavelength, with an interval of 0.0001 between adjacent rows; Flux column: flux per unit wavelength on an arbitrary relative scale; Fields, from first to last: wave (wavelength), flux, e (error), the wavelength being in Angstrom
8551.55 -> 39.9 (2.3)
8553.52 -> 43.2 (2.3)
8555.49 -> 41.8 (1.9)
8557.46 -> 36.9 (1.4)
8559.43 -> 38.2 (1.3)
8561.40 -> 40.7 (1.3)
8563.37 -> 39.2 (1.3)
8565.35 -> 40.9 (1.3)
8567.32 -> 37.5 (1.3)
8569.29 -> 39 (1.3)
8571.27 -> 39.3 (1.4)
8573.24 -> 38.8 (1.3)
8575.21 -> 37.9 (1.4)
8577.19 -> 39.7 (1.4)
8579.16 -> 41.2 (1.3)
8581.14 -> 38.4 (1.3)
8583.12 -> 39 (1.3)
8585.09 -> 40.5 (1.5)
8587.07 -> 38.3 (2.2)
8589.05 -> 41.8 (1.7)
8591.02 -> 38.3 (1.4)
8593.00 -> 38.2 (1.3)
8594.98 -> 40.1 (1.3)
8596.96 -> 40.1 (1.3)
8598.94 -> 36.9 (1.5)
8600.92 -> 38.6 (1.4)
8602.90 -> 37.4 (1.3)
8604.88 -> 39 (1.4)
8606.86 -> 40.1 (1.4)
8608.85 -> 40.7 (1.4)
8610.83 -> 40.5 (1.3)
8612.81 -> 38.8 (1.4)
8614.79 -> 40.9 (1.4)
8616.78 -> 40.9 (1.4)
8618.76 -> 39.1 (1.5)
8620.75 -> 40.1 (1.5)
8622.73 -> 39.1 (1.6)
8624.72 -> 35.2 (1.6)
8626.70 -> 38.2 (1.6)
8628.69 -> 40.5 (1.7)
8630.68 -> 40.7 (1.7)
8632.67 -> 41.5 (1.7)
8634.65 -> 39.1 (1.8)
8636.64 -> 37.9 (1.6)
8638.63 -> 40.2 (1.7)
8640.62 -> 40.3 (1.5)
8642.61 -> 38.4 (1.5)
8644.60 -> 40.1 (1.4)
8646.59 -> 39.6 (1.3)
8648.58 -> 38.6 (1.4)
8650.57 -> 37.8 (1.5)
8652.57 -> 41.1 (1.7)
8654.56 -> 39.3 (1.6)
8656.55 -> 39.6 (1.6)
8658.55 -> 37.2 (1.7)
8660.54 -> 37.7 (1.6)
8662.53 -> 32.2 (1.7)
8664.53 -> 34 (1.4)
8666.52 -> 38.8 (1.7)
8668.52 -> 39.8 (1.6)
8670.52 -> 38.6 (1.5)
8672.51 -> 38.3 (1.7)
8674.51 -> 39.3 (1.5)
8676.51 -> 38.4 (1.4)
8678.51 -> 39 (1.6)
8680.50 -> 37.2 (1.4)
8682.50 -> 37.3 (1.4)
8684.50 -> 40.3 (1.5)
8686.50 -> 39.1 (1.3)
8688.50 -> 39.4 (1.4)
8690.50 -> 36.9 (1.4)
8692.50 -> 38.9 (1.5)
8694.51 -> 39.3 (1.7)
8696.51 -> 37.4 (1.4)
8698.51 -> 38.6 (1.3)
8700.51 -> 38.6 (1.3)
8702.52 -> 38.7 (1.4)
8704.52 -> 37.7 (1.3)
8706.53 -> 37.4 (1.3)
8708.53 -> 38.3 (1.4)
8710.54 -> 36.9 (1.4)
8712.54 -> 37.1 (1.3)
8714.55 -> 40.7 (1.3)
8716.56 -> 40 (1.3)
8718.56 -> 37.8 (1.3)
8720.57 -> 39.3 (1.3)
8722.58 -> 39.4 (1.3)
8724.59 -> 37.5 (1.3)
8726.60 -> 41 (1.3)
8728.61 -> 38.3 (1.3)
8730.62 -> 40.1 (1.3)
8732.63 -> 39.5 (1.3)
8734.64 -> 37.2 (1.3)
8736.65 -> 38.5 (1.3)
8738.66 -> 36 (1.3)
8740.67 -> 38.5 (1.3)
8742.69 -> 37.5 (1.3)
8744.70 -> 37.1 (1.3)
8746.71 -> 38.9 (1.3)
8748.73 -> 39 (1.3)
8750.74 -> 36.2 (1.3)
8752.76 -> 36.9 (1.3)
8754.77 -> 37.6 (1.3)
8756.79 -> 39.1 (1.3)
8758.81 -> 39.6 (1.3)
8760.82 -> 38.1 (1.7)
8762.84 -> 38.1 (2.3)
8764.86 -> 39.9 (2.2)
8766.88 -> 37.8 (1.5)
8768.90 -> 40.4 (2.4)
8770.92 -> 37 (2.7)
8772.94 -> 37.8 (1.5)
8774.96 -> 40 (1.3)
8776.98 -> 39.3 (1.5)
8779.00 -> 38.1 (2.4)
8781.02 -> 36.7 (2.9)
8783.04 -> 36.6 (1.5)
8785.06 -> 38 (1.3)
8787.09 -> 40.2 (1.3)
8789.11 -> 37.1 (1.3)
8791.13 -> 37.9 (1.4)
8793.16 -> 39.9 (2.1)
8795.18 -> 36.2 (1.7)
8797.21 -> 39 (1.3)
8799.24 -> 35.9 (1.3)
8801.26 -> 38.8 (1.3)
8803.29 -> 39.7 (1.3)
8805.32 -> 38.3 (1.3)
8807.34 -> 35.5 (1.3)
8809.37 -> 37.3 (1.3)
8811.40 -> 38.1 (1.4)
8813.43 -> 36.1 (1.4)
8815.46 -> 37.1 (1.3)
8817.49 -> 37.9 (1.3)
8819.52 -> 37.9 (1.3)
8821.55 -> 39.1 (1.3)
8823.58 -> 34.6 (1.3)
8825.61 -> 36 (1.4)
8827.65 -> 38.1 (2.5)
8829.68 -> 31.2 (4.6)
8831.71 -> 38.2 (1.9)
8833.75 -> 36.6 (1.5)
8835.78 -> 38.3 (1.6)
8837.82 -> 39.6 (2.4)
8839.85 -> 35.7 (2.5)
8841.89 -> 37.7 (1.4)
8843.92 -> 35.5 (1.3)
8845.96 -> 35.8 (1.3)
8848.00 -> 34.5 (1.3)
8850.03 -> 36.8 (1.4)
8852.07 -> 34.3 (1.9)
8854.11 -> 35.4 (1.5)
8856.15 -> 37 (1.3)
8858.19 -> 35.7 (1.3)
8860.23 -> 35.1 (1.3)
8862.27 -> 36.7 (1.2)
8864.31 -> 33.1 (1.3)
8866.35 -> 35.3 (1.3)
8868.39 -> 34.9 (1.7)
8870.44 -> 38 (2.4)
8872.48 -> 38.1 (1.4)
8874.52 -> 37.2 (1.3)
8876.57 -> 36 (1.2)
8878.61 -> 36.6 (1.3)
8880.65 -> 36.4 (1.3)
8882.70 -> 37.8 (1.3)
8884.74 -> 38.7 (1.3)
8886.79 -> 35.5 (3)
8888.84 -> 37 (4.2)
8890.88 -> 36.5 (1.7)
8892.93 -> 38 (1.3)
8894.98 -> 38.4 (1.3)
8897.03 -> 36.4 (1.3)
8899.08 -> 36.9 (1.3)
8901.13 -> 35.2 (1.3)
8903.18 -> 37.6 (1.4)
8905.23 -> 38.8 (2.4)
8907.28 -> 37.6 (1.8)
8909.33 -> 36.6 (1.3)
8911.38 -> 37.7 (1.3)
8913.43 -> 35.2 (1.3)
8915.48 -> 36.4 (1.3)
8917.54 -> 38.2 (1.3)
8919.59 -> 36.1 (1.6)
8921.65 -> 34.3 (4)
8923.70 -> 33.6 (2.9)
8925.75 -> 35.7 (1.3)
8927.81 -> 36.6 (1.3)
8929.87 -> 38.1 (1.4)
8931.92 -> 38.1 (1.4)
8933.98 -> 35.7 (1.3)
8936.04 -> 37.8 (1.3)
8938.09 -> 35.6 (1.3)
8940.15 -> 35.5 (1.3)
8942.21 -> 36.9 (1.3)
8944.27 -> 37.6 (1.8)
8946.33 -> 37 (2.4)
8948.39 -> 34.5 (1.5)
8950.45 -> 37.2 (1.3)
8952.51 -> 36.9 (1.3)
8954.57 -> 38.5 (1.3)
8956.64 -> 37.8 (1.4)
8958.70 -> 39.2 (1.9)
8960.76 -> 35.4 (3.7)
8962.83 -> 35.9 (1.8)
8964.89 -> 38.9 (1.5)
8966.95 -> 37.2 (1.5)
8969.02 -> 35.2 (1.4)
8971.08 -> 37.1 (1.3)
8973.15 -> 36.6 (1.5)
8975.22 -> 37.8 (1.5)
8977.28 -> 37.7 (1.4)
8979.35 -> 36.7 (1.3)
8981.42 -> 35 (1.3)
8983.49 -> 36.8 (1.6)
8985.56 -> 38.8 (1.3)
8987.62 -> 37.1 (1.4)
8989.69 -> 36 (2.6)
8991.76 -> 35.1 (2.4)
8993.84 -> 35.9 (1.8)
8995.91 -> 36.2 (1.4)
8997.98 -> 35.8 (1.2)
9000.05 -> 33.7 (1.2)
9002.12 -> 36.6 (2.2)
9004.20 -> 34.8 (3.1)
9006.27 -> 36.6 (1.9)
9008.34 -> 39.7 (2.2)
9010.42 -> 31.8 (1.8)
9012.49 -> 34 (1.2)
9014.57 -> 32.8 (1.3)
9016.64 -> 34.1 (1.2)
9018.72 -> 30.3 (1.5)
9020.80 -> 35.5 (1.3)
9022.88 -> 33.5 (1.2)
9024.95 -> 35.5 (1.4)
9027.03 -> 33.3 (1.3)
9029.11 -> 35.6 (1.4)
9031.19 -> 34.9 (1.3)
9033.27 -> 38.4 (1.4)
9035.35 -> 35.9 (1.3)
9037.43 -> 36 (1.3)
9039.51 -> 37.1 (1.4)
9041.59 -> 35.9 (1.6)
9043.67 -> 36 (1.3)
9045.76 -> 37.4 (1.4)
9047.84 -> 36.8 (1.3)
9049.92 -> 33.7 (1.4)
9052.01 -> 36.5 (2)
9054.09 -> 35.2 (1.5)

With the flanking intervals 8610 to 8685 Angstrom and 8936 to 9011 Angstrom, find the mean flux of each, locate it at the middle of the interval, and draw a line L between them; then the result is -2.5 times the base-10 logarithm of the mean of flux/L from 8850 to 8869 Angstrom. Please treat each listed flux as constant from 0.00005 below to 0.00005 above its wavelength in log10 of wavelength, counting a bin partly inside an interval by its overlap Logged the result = 0.060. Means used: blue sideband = 38.8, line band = 35.4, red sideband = 36.6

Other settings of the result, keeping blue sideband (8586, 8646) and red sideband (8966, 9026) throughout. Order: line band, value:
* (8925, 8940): -0.01 mag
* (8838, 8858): 0.03 mag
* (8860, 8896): 0.00 mag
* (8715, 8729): -0.02 mag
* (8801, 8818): 0.00 mag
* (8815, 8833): 0.02 mag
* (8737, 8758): 0.01 mag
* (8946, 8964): -0.03 mag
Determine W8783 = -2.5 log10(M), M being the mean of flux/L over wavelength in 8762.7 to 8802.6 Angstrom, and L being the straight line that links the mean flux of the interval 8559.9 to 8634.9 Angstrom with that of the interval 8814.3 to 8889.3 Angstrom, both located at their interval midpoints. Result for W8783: -0.029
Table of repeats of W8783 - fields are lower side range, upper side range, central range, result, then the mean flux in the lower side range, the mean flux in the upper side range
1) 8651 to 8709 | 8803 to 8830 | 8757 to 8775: -0.035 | 38.2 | 37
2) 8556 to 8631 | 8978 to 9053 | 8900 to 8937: -0.007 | 39.2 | 35.6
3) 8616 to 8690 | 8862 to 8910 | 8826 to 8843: 0.010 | 38.7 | 36.8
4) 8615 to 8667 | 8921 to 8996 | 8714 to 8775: -0.012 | 38.8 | 36.7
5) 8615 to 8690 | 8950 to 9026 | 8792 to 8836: 0.006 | 38.8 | 36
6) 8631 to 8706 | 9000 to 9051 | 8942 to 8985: -0.035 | 38.6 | 35.2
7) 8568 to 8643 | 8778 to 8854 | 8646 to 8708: 0.009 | 39.3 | 37.1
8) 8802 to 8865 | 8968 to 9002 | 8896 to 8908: -0.017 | 36.6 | 36.4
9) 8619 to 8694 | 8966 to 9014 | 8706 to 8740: -0.012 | 38.6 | 36.1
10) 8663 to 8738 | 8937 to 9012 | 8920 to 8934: 0.024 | 38.4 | 36.5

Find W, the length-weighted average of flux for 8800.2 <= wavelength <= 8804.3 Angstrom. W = 39.2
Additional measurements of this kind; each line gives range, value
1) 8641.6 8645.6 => 39.3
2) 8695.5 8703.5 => 38.3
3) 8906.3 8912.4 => 37.3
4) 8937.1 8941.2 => 35.5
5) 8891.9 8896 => 38.2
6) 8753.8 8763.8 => 38.5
